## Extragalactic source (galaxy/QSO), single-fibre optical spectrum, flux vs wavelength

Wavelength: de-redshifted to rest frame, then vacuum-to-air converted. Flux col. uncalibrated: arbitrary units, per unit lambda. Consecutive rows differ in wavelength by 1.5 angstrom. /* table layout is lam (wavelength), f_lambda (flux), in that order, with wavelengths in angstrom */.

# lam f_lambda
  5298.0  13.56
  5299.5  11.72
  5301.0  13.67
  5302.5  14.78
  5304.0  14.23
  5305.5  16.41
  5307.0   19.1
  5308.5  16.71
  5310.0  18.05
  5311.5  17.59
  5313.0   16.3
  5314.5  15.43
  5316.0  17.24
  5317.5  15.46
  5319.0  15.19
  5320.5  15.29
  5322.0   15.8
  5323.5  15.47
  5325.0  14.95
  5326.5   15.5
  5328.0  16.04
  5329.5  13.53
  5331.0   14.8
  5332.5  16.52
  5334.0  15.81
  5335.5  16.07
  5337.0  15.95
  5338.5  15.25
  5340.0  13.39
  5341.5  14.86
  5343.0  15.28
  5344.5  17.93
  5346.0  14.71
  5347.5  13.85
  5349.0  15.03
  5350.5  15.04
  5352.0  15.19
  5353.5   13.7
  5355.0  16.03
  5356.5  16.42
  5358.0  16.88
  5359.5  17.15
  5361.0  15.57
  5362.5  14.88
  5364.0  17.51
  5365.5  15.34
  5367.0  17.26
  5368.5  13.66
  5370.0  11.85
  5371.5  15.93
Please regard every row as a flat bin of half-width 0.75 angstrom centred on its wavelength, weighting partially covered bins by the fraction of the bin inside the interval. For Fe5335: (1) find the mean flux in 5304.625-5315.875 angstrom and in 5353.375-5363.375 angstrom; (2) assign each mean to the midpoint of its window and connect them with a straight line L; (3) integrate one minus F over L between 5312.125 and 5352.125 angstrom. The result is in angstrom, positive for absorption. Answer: 2.77 angstrom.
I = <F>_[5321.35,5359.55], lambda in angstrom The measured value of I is 15.4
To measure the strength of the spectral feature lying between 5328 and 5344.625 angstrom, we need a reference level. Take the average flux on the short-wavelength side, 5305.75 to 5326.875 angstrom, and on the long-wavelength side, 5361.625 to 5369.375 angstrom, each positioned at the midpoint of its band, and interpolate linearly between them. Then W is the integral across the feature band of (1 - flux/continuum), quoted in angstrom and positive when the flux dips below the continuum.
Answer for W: 0.7 angstrom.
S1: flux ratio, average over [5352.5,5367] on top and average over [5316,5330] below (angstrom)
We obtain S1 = 1.0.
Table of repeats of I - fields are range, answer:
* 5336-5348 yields 15.2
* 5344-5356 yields 15.2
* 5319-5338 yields 15.5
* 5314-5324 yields 15.7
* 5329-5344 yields 15.2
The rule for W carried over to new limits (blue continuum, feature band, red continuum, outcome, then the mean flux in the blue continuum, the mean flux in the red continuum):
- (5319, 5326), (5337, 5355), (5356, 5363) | 1.0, 15.4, 16.2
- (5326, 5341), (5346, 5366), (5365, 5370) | -0.7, 15.3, 14.9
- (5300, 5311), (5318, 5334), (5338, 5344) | 0.0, 16.1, 14.8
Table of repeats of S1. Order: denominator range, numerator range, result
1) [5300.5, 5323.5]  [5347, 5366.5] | 0.97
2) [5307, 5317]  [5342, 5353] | 0.90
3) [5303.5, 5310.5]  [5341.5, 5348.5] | 0.91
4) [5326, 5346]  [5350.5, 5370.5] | 1.01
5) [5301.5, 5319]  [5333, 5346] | 0.95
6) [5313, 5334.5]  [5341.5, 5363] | 1.00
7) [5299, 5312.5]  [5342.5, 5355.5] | 0.96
